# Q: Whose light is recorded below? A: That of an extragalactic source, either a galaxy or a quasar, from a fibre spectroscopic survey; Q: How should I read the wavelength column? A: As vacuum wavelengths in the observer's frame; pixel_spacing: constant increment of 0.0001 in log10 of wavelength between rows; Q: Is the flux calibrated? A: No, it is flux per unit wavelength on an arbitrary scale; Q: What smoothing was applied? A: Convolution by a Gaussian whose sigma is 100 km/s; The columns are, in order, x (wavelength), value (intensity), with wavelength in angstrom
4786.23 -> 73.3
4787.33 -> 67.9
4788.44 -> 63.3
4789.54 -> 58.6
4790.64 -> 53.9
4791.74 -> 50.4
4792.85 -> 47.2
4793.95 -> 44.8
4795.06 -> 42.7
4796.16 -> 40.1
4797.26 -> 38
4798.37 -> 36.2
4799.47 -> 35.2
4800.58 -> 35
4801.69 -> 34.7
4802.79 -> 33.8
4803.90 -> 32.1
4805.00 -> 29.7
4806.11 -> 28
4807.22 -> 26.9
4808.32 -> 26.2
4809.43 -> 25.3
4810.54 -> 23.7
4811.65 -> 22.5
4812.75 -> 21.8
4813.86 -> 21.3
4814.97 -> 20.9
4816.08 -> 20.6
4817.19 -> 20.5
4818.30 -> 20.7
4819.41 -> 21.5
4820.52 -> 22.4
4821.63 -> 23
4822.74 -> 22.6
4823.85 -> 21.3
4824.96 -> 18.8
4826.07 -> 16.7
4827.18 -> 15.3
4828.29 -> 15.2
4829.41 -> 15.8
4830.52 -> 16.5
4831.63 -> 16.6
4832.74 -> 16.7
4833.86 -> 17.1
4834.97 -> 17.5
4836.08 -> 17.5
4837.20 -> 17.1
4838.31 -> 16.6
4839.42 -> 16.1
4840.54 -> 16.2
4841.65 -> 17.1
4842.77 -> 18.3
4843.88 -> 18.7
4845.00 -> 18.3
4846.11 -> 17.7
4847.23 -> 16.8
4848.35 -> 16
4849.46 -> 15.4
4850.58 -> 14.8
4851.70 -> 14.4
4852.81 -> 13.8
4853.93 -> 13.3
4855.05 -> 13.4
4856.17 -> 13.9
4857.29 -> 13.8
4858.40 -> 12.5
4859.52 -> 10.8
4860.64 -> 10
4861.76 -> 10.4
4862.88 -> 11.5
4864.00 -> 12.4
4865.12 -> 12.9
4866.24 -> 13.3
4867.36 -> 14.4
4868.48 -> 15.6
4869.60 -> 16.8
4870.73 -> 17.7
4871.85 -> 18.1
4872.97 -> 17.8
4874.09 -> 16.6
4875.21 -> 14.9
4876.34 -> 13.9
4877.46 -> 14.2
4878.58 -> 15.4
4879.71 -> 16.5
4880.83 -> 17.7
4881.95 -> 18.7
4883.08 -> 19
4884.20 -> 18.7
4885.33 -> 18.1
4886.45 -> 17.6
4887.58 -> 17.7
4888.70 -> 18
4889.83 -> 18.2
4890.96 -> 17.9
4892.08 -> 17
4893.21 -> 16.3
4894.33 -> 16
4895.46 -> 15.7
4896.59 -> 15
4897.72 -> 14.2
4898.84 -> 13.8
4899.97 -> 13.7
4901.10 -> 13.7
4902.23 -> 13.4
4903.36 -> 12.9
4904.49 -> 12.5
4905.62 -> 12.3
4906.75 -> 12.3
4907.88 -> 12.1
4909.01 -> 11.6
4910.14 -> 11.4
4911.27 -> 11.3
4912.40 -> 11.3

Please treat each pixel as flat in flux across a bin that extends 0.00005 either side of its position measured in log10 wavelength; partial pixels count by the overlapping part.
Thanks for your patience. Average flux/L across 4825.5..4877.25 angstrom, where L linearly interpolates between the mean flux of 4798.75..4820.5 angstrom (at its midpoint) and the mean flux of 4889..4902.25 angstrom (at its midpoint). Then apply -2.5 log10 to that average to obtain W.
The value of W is 0.34 mag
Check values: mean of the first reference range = 26.3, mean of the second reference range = 15.5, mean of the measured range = 15.3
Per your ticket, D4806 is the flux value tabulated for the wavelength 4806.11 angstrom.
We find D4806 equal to 28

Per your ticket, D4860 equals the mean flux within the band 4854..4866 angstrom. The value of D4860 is 12.2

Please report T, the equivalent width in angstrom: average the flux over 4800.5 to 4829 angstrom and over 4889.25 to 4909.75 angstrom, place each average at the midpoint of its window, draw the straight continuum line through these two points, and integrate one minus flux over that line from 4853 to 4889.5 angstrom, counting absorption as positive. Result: 4.3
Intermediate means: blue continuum 23.6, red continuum 14.3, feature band 15.2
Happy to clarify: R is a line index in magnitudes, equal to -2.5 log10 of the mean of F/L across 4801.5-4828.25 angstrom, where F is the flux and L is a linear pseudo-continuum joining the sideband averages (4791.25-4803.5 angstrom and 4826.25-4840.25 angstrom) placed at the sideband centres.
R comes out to 0.206 mag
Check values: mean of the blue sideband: 39.6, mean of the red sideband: 16.5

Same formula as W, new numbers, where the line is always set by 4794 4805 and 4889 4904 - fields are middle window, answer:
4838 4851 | 0.50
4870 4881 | 0.22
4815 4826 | 0.45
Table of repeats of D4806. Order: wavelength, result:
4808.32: 26.2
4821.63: 23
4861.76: 10.4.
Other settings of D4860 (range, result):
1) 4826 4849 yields 16.8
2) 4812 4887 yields 16.7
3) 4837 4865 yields 14.7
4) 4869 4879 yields 16.2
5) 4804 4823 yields 23.6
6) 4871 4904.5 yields 16.2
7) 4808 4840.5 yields 19.5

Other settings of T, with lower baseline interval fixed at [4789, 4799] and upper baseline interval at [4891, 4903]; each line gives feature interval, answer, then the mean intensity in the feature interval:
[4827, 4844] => 8.4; 16.8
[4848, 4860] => 6.1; 13.8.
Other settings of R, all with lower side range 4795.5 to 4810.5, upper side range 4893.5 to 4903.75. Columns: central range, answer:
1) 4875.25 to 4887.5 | 0.036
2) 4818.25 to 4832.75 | 0.434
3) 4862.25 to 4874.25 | 0.298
